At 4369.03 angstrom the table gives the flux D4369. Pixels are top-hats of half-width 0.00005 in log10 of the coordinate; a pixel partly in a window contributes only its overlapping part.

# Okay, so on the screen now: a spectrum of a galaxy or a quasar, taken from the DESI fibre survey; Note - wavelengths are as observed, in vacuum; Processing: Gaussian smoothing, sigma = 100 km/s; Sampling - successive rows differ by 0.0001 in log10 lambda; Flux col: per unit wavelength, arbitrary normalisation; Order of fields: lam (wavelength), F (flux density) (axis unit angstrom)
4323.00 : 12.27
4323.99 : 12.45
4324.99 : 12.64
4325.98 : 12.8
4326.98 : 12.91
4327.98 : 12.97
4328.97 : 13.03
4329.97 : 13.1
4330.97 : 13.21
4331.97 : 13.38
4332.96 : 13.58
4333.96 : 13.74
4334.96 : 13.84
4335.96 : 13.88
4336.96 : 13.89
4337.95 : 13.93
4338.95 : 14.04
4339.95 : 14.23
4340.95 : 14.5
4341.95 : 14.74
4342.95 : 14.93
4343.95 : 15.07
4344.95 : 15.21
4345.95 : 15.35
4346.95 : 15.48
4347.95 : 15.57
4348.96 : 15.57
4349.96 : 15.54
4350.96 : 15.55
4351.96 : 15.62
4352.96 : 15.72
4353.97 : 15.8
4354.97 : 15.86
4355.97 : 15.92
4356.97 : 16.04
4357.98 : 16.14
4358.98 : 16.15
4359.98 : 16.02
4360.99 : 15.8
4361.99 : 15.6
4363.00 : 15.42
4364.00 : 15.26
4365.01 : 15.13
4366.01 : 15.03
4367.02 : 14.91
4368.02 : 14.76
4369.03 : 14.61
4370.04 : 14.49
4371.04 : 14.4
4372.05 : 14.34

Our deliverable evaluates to 14.61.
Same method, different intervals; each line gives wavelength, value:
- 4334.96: 13.84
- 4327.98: 12.97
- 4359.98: 16.02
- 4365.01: 15.13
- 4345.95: 15.35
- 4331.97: 13.38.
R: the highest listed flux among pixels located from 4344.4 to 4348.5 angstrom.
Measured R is 15.57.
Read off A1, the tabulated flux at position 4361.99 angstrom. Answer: 15.6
